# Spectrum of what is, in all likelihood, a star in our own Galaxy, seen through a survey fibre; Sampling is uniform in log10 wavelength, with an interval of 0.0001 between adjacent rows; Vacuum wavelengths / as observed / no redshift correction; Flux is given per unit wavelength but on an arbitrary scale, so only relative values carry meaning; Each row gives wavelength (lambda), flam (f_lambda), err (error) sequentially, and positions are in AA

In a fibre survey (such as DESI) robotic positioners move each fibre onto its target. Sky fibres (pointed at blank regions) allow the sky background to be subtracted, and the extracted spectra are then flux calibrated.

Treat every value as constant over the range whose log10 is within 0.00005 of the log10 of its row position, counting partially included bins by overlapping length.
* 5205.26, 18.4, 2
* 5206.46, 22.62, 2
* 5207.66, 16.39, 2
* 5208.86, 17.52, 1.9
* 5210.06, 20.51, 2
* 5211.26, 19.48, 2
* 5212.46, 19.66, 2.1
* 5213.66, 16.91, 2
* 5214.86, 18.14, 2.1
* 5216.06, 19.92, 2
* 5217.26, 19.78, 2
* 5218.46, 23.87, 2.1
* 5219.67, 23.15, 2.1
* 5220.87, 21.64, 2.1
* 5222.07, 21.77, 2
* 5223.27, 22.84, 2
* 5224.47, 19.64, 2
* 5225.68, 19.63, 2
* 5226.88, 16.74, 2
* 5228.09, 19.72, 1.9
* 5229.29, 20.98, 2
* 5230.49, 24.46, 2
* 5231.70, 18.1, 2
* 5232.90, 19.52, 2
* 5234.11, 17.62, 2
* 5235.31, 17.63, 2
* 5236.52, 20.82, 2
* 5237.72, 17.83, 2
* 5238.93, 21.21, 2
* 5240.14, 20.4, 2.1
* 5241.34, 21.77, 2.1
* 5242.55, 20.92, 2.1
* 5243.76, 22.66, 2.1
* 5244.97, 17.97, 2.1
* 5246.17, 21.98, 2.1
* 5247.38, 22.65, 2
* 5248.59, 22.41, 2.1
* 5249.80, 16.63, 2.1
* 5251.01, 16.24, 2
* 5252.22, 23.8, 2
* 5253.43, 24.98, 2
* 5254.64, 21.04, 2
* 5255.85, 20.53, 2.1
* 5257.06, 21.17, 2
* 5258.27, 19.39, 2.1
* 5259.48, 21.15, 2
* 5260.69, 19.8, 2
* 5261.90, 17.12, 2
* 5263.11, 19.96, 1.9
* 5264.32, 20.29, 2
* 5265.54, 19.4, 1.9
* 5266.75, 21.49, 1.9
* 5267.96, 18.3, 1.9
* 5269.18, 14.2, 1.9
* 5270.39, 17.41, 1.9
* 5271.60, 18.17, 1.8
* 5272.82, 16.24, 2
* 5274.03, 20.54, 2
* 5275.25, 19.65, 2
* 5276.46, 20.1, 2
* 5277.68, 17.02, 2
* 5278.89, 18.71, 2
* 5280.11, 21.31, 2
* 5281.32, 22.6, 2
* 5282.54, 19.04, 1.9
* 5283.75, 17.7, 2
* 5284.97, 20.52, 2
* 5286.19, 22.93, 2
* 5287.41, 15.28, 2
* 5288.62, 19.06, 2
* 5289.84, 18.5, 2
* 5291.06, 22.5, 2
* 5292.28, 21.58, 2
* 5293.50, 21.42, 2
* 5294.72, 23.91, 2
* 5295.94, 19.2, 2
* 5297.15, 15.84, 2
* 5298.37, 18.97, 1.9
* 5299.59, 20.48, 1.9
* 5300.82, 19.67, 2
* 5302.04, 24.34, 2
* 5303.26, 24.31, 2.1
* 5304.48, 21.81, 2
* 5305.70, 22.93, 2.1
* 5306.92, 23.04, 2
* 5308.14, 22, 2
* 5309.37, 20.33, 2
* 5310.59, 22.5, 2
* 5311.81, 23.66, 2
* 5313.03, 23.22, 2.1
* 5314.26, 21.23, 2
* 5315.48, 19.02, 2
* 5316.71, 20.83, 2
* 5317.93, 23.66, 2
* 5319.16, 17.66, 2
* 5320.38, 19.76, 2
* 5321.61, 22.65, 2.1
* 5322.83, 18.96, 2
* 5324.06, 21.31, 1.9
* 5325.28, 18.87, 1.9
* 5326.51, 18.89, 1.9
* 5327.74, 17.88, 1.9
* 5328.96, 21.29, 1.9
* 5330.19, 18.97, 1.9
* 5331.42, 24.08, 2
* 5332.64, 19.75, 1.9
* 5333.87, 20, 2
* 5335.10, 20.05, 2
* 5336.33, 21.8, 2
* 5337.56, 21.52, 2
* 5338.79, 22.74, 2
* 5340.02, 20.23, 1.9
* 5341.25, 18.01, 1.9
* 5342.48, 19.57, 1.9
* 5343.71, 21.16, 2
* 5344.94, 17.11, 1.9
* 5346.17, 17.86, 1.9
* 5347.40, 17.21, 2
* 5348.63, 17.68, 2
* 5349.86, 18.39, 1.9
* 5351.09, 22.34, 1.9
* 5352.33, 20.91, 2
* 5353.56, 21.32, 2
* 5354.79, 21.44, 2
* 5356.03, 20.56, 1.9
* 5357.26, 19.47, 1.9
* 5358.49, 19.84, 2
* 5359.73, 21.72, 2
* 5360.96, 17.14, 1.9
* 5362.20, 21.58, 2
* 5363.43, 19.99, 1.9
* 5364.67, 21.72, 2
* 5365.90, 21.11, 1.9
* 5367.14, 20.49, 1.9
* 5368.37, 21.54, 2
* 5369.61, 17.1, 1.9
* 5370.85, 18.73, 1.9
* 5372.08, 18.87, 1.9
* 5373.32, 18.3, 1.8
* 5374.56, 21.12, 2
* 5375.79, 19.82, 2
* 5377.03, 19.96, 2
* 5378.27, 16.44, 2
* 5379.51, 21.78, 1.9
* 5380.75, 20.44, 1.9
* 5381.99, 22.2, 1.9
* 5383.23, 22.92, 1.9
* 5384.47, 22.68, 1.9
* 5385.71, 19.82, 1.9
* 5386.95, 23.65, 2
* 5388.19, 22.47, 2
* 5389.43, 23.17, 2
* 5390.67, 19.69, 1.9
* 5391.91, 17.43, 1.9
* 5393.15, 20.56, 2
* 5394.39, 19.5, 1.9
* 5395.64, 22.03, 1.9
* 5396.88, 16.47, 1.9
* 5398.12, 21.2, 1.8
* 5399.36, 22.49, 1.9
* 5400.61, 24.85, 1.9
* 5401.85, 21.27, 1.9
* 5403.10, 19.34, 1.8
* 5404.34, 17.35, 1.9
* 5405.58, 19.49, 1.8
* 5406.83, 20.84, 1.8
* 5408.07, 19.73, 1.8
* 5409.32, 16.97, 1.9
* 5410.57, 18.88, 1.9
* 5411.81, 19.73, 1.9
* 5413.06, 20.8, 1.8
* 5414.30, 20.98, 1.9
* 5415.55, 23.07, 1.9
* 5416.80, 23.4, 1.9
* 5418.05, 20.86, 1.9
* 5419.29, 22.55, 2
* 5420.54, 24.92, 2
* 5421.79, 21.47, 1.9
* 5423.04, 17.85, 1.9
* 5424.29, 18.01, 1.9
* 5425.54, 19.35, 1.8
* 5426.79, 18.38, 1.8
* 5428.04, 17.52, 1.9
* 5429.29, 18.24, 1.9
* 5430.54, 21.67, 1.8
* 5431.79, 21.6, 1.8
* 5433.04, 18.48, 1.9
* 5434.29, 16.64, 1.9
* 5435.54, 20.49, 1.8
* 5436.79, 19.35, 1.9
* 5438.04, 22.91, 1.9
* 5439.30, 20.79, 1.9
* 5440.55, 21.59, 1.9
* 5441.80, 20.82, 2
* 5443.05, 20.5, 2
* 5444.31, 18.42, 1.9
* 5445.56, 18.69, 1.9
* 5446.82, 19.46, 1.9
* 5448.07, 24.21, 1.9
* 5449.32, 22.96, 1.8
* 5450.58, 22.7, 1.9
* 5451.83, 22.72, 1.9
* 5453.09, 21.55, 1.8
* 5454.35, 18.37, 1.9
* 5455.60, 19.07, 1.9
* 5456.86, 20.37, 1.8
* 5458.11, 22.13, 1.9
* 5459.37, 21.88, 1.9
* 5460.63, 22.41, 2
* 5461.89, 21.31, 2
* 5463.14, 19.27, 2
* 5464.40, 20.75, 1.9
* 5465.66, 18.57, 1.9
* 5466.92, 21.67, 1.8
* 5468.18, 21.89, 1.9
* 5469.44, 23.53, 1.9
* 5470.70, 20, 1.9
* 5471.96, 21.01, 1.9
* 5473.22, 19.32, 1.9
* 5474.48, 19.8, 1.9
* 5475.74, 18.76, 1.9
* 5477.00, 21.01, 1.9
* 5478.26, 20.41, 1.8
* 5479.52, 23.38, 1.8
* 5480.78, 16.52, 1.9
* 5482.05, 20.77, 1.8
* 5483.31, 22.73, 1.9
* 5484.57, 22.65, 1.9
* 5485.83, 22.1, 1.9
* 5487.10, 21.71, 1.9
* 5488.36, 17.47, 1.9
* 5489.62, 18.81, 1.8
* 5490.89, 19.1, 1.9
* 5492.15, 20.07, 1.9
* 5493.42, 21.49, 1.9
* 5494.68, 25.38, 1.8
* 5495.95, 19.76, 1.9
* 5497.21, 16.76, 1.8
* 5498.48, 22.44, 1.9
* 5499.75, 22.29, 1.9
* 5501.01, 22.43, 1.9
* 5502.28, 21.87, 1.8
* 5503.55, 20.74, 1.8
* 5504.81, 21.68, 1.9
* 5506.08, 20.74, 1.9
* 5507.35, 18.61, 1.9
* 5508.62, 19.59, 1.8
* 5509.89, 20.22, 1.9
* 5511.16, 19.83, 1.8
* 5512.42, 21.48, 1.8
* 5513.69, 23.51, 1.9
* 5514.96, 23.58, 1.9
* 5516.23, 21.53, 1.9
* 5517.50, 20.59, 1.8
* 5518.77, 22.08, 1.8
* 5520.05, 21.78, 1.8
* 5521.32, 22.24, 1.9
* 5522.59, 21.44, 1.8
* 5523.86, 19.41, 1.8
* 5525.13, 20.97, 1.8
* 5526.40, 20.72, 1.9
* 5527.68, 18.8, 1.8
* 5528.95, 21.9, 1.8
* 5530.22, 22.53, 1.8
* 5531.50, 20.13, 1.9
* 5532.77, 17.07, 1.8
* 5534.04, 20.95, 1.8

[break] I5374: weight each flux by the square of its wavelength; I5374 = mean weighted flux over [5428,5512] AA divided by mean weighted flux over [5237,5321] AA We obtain 1.1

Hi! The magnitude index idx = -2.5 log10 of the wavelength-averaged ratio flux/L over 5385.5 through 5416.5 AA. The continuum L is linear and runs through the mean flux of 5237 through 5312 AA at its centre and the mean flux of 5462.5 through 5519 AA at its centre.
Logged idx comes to 0.01 mag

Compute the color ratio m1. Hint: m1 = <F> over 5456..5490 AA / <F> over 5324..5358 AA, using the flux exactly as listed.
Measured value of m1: 1.04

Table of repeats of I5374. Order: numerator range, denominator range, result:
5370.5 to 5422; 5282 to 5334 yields 1.03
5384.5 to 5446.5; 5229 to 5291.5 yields 1.09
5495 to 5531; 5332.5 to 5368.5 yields 1.11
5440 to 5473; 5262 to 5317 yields 1.10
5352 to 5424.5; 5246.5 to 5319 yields 1.05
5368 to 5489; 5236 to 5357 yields 1.06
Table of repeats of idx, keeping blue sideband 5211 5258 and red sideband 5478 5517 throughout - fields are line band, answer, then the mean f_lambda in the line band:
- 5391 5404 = 0.02 mag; 20.4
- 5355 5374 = 0.04 mag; 19.9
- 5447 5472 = -0.02 mag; 21.3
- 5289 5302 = 0.01 mag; 20.4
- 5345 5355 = 0.07 mag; 19.4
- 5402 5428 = 0.03 mag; 20.2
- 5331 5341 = -0.02 mag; 21.1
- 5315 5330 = 0.03 mag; 20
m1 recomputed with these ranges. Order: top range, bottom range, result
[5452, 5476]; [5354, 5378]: 1.03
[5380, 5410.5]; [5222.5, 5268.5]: 1.02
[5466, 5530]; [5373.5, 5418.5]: 1.01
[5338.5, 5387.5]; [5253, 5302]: 1.02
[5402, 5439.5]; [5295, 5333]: 0.96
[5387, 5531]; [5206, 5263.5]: 1.02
